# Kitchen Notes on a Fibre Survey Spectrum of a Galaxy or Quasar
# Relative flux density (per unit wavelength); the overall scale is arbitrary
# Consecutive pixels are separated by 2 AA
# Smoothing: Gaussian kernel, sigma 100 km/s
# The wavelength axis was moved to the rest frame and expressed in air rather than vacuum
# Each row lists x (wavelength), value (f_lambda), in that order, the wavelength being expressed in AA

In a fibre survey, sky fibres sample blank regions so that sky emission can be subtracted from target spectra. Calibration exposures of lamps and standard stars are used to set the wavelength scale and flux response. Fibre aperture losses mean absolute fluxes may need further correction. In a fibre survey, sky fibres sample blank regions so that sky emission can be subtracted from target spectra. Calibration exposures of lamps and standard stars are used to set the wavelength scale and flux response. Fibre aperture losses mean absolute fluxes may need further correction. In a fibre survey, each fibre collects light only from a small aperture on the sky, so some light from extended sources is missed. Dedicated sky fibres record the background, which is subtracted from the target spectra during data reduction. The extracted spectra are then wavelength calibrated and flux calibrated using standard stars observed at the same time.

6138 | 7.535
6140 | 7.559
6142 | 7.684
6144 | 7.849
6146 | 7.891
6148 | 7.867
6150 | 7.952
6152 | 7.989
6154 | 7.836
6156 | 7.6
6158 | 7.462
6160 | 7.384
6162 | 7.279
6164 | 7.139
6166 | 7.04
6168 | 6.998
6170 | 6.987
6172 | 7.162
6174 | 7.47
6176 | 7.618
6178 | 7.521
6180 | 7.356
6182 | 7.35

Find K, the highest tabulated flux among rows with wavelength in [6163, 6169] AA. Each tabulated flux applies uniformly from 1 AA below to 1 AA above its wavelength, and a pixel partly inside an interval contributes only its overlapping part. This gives 7.139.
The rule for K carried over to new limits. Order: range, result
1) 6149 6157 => 7.989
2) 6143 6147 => 7.891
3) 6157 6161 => 7.462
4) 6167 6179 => 7.618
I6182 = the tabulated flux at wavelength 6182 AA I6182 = 7.35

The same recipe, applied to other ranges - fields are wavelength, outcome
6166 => 7.04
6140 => 7.559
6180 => 7.356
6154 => 7.836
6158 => 7.462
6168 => 6.998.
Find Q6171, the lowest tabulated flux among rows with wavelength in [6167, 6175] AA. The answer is 6.987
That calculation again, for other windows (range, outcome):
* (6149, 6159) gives 7.462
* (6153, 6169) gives 6.998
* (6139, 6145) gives 7.559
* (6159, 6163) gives 7.279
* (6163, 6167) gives 7.04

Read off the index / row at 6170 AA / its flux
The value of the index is 6.987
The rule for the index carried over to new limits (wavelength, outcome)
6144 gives 7.849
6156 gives 7.6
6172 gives 7.162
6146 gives 7.891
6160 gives 7.384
